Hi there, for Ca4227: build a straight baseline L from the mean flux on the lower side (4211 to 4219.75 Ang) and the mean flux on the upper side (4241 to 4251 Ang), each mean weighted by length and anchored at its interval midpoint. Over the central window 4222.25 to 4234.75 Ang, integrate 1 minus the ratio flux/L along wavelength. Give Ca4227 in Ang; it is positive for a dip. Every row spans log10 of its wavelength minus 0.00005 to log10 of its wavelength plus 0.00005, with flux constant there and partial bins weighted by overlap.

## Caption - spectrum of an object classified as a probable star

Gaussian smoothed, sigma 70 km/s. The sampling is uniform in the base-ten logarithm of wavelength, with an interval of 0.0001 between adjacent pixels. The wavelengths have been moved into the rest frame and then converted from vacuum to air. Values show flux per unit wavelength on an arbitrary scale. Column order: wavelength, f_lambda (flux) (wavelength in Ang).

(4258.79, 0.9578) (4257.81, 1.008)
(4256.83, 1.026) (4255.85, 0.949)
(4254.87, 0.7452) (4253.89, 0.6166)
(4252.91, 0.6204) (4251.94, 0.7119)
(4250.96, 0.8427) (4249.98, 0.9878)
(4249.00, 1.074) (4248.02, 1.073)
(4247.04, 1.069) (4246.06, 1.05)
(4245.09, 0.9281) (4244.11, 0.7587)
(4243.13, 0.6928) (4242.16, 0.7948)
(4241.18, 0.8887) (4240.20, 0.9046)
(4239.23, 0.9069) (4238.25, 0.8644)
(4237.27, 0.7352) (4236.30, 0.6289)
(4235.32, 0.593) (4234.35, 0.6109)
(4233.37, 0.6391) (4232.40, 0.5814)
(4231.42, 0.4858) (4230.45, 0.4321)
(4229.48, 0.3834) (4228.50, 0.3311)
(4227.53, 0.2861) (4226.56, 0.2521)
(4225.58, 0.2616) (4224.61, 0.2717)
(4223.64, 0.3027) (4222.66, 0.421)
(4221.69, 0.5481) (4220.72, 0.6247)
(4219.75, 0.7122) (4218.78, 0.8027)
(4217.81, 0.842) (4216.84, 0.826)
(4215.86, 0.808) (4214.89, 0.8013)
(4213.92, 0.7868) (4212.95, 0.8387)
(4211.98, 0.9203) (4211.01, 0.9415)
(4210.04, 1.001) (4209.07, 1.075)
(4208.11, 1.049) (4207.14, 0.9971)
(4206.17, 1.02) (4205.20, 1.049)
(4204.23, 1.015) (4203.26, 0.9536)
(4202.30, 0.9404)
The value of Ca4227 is 6.7 Ang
